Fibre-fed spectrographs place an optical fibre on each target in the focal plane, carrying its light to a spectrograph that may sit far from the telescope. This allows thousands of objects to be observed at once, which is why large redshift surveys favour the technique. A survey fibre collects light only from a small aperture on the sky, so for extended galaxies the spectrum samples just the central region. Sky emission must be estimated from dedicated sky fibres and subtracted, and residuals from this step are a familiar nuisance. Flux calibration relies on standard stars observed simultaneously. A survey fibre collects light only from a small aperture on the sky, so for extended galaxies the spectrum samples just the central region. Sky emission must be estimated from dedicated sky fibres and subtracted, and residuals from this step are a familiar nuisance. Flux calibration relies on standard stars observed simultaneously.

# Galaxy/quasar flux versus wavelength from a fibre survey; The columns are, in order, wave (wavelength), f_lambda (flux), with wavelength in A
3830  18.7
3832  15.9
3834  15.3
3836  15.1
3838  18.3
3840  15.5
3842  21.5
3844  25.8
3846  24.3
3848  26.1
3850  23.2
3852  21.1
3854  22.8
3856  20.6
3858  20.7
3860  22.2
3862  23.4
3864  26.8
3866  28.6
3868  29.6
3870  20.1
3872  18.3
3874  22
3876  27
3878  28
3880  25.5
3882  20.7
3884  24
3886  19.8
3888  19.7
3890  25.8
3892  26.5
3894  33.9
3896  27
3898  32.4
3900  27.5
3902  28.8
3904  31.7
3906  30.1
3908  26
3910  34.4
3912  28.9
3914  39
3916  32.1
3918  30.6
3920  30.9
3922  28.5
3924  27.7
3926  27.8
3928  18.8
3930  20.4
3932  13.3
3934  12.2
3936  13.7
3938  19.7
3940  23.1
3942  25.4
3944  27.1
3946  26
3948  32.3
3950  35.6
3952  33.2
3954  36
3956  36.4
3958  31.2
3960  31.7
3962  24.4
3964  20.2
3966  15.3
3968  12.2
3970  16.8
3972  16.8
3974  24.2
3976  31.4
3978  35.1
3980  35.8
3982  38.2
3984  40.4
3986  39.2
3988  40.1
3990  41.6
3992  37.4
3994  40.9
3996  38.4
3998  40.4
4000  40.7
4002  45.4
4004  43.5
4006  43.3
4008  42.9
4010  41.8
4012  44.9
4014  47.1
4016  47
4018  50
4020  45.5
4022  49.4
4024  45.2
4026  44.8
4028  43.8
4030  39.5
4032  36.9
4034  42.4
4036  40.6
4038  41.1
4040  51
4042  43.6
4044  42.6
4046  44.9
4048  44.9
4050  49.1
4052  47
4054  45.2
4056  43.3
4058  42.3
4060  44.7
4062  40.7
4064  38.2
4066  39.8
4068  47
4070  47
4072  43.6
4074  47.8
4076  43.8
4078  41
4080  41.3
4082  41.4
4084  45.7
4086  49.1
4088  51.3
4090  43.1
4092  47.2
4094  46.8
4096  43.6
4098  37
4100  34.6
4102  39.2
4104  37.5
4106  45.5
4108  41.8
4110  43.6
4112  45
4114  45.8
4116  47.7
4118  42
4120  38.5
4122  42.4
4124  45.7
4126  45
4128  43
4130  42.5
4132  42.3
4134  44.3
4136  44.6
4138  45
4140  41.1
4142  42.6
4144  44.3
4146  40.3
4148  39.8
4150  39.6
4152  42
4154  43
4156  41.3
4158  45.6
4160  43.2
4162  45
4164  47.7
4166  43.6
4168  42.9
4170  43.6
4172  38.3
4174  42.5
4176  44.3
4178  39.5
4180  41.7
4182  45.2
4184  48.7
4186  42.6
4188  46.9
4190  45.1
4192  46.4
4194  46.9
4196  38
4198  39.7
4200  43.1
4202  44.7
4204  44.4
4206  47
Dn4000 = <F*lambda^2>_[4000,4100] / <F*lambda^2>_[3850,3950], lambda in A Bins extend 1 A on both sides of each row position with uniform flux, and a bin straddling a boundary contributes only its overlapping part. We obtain 1.87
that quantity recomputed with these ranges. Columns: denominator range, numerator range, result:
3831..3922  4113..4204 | 1.98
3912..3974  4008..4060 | 1.84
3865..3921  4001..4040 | 1.71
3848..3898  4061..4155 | 2.00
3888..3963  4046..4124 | 1.70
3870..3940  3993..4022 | 1.81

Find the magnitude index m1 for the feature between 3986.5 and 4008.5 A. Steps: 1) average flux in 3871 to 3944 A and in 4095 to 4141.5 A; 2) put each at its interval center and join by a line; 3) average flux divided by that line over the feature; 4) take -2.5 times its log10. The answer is -0.25 mag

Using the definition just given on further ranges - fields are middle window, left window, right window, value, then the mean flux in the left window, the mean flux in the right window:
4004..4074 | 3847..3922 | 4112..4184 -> -0.22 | 26.4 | 43.1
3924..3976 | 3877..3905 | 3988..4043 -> 0.39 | 26.5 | 43.2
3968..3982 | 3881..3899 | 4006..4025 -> 0.43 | 25.5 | 45.8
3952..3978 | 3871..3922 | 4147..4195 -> 0.23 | 27.6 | 43.6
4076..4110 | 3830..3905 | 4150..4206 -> -0.13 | 23.6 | 43.5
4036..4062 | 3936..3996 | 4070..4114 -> -0.15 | 29.8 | 43.5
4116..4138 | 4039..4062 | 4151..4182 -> 0.01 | 45.1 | 43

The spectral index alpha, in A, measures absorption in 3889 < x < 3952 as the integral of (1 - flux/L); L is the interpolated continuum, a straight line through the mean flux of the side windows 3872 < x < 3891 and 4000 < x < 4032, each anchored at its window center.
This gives 4.1 A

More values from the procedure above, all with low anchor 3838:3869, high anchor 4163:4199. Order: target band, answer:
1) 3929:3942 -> 4.9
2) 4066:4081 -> -3.0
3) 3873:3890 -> 1.0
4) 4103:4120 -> -1.8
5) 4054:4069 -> -2.6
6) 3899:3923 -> -3.4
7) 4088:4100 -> -1.7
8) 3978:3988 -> -2.2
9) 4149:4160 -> -0.1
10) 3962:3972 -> 4.4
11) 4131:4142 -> -0.7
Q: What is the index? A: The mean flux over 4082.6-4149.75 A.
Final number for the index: 43.2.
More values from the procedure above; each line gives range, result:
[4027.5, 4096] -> 44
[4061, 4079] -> 43.2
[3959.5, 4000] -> 31.3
